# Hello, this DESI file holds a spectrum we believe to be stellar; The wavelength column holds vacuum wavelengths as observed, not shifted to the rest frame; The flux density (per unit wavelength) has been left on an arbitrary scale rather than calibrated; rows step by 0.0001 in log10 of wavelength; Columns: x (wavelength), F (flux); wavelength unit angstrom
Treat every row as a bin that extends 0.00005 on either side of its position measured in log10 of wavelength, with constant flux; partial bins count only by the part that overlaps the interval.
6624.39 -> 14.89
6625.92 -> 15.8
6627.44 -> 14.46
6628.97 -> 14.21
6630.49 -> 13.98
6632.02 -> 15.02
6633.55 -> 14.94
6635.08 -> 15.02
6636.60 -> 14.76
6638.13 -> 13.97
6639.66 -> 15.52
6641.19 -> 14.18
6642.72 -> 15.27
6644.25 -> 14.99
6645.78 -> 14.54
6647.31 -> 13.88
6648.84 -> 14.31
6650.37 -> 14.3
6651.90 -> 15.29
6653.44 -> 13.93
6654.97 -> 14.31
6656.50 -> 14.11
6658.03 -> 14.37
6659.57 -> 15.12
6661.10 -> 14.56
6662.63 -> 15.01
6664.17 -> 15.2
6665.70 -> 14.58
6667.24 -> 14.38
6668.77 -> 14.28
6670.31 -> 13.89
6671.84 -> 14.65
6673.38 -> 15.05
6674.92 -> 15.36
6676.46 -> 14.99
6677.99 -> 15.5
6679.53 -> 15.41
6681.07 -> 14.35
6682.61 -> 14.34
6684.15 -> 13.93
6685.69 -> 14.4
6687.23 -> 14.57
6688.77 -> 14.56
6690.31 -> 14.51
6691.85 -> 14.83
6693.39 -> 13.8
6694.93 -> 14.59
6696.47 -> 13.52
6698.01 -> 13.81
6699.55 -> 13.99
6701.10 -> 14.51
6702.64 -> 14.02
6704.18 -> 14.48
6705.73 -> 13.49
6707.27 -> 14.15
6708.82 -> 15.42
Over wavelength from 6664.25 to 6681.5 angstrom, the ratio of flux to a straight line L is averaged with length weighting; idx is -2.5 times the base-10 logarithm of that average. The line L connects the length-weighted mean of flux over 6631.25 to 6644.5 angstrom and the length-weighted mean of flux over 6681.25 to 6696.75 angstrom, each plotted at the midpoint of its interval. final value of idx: -0.02 mag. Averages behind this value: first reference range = 14.8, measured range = 14.8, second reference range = 14.3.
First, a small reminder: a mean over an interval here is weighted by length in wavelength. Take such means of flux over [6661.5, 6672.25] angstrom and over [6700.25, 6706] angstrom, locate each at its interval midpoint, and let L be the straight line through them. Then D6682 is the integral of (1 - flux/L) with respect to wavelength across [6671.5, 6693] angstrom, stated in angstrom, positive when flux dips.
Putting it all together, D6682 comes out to -0.5 angstrom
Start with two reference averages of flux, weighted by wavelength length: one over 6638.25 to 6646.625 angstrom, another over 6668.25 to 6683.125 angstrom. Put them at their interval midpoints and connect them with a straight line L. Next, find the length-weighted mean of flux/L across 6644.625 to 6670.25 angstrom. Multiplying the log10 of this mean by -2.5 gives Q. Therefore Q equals 0.02 mag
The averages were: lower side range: 14.8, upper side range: 14.8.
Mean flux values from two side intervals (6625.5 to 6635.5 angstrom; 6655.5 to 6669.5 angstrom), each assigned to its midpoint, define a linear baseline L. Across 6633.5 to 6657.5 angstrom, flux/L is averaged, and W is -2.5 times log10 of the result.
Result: 0.01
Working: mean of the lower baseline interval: 14.7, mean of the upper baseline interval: 14.6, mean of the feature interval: 14.6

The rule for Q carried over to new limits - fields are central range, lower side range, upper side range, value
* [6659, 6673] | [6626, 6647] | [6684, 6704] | -0.01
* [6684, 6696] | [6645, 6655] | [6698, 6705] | -0.01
